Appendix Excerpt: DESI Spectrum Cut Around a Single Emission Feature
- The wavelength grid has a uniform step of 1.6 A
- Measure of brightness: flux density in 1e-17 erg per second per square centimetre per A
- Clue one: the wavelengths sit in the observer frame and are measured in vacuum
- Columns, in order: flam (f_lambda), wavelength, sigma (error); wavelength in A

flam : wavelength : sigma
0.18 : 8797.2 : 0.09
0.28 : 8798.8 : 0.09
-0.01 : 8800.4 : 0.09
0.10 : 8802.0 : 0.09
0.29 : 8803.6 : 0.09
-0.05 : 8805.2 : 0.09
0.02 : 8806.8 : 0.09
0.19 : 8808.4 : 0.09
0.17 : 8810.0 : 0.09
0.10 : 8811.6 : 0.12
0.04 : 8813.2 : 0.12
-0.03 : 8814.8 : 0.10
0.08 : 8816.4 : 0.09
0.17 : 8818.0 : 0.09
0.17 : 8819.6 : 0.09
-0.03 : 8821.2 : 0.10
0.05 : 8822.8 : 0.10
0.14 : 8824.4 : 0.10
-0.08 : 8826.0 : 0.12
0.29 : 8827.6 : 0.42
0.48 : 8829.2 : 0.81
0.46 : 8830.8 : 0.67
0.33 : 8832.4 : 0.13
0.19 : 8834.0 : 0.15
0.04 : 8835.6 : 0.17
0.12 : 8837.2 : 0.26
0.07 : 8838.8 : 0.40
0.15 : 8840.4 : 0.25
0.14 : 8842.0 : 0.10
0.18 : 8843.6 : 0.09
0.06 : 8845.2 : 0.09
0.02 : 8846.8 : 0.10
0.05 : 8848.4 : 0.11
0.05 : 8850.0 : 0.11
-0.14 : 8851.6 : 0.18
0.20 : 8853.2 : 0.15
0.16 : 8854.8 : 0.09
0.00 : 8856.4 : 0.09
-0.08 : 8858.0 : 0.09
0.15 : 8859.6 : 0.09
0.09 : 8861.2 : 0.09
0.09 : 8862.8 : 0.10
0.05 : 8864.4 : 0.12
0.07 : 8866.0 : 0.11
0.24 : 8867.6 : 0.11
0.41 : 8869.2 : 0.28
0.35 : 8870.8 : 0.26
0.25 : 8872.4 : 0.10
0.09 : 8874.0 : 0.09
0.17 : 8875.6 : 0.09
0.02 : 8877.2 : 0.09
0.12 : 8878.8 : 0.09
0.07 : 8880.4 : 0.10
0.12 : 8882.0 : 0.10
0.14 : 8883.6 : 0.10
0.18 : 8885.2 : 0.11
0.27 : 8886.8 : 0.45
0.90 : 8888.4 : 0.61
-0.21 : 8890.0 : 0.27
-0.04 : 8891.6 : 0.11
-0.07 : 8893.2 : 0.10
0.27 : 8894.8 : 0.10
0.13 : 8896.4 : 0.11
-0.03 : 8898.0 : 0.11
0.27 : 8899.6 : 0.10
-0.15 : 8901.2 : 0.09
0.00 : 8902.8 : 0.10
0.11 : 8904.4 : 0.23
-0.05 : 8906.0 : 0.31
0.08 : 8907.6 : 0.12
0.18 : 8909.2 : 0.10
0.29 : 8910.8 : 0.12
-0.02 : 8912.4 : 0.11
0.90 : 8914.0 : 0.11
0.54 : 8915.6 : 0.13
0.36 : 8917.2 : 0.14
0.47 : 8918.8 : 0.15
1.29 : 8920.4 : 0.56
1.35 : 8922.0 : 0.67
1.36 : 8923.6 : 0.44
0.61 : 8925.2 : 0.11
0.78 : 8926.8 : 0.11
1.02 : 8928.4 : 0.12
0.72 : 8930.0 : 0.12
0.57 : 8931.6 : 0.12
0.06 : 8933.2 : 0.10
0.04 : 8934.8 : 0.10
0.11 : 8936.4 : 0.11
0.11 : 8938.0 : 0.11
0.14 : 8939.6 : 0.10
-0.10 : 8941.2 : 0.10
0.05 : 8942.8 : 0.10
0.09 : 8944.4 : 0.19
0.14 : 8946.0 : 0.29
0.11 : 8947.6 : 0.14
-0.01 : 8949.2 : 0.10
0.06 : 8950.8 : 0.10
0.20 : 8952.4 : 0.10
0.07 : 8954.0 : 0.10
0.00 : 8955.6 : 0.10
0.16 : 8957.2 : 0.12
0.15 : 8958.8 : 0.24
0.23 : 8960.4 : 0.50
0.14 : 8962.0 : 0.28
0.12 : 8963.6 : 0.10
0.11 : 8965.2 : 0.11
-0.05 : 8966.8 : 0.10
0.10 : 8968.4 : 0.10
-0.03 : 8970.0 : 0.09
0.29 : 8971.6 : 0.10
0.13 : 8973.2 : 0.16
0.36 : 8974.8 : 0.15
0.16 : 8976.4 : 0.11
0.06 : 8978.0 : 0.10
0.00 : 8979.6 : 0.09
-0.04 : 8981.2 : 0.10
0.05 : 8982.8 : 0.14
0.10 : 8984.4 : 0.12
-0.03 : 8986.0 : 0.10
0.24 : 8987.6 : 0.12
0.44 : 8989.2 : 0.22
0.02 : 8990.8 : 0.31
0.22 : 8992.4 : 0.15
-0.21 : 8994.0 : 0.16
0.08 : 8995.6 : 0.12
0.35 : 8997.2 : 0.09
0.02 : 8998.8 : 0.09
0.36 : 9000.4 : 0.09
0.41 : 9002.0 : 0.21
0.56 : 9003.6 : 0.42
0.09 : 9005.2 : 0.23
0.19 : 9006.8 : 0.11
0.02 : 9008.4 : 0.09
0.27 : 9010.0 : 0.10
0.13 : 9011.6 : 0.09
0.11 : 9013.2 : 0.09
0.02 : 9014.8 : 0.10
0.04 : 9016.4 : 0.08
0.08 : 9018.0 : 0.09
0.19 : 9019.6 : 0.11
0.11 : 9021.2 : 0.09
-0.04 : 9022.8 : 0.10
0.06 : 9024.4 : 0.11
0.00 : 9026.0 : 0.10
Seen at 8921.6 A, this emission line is [O II] 3727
